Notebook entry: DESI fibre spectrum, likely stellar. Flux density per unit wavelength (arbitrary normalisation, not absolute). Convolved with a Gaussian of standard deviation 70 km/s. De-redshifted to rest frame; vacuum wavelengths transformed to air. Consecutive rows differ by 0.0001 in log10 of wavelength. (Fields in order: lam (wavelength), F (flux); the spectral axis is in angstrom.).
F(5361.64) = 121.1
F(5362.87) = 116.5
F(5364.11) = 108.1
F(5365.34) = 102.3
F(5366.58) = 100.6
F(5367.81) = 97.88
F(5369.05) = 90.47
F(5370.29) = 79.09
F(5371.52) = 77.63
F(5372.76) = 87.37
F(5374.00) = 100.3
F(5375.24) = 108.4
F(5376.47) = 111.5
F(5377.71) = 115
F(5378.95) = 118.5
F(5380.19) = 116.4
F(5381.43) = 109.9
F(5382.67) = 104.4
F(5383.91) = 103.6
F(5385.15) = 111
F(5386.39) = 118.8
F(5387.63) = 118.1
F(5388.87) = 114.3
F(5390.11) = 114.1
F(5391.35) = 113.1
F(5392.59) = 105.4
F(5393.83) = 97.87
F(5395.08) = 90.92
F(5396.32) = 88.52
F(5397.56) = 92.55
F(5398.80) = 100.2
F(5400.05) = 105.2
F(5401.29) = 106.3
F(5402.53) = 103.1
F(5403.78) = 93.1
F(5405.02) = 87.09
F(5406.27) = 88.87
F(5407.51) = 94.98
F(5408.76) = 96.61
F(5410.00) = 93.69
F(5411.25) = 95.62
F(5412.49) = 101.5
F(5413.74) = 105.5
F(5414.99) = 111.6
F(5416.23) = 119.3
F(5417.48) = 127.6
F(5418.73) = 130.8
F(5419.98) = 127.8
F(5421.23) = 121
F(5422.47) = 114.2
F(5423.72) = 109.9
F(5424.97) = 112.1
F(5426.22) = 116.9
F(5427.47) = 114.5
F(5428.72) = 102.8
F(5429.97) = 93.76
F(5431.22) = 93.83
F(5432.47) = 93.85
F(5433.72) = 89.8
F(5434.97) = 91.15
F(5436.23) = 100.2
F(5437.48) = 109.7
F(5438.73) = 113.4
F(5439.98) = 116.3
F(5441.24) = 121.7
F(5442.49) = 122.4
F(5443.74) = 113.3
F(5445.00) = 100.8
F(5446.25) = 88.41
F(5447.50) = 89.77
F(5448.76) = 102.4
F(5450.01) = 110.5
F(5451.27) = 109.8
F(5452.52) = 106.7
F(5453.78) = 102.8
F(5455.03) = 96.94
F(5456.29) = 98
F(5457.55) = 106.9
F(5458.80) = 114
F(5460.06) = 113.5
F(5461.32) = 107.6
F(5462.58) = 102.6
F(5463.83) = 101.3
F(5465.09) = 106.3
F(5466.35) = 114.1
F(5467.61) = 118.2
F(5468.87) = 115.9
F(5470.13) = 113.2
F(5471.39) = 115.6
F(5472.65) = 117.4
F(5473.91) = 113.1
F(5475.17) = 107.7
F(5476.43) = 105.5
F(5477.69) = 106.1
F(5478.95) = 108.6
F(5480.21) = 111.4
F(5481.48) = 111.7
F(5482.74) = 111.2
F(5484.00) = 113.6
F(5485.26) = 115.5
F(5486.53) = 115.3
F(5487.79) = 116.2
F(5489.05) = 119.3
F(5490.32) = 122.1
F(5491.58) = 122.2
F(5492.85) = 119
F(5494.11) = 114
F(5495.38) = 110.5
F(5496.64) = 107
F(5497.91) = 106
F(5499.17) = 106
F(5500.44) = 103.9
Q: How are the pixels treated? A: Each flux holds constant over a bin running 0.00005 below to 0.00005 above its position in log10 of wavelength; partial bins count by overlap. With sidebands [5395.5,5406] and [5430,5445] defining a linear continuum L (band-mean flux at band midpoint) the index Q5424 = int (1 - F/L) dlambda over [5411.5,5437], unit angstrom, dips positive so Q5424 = -1.7 angstrom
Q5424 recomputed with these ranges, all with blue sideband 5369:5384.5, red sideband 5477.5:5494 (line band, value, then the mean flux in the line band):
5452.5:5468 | 0.7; 107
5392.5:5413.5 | 1.7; 96.5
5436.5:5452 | 0.3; 108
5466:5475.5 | -0.1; 115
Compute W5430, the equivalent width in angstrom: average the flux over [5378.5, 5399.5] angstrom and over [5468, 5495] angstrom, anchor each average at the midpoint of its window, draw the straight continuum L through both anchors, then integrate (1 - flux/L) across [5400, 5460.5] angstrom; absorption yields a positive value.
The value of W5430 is 2.4 angstrom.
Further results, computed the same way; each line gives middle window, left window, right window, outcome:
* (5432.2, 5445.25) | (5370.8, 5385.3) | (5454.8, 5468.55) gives -0.02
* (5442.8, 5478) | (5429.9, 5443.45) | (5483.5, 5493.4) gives 1.15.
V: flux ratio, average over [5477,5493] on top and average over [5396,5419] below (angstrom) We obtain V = 1.1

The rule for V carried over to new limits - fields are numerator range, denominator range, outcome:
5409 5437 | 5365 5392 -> 1.02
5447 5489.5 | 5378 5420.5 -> 1.03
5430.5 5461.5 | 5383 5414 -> 1.03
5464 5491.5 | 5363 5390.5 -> 1.08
